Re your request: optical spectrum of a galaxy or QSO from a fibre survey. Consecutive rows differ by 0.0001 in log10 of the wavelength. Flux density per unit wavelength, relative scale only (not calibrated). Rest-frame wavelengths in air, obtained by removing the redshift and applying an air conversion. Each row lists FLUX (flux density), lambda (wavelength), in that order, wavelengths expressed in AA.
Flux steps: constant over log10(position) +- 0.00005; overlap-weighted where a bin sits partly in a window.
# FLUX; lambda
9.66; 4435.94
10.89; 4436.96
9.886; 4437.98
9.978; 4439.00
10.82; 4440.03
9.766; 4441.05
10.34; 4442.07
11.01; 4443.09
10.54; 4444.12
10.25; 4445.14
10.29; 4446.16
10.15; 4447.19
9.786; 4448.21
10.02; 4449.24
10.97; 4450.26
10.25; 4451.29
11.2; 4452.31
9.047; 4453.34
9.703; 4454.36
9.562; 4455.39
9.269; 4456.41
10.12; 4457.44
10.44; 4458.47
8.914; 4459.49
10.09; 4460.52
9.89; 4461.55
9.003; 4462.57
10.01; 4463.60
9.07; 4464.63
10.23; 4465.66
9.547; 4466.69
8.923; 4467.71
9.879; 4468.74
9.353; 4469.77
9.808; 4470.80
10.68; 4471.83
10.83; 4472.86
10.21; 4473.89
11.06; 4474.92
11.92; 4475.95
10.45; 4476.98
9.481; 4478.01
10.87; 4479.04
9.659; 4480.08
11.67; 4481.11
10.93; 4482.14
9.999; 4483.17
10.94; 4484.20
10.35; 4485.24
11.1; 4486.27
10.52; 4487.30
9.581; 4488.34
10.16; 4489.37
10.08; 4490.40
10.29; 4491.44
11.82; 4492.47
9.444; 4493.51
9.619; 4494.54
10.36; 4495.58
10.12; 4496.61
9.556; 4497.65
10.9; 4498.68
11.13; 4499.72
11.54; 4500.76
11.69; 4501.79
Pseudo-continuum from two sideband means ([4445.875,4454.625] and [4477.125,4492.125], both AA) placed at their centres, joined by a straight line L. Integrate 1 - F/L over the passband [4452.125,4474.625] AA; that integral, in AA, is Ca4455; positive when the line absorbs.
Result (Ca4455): 1.0 AA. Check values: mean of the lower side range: 10.2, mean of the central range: 9.8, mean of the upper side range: 10.4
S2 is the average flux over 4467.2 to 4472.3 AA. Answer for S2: 9.72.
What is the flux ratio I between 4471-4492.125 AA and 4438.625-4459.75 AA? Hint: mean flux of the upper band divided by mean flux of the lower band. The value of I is 1.04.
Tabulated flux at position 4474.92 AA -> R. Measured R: 11.06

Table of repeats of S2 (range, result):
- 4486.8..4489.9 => 10.1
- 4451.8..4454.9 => 9.98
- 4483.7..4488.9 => 10.5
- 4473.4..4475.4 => 10.6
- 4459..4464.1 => 9.58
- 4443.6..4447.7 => 10.3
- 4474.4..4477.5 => 11.1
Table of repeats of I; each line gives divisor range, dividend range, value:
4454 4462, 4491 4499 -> 1.05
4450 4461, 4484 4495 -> 1.04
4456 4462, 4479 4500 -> 1.06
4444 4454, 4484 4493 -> 1.03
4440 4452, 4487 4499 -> 0.98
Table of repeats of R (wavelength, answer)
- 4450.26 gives 10.97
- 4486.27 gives 11.1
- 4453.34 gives 9.047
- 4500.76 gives 11.54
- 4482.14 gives 10.93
